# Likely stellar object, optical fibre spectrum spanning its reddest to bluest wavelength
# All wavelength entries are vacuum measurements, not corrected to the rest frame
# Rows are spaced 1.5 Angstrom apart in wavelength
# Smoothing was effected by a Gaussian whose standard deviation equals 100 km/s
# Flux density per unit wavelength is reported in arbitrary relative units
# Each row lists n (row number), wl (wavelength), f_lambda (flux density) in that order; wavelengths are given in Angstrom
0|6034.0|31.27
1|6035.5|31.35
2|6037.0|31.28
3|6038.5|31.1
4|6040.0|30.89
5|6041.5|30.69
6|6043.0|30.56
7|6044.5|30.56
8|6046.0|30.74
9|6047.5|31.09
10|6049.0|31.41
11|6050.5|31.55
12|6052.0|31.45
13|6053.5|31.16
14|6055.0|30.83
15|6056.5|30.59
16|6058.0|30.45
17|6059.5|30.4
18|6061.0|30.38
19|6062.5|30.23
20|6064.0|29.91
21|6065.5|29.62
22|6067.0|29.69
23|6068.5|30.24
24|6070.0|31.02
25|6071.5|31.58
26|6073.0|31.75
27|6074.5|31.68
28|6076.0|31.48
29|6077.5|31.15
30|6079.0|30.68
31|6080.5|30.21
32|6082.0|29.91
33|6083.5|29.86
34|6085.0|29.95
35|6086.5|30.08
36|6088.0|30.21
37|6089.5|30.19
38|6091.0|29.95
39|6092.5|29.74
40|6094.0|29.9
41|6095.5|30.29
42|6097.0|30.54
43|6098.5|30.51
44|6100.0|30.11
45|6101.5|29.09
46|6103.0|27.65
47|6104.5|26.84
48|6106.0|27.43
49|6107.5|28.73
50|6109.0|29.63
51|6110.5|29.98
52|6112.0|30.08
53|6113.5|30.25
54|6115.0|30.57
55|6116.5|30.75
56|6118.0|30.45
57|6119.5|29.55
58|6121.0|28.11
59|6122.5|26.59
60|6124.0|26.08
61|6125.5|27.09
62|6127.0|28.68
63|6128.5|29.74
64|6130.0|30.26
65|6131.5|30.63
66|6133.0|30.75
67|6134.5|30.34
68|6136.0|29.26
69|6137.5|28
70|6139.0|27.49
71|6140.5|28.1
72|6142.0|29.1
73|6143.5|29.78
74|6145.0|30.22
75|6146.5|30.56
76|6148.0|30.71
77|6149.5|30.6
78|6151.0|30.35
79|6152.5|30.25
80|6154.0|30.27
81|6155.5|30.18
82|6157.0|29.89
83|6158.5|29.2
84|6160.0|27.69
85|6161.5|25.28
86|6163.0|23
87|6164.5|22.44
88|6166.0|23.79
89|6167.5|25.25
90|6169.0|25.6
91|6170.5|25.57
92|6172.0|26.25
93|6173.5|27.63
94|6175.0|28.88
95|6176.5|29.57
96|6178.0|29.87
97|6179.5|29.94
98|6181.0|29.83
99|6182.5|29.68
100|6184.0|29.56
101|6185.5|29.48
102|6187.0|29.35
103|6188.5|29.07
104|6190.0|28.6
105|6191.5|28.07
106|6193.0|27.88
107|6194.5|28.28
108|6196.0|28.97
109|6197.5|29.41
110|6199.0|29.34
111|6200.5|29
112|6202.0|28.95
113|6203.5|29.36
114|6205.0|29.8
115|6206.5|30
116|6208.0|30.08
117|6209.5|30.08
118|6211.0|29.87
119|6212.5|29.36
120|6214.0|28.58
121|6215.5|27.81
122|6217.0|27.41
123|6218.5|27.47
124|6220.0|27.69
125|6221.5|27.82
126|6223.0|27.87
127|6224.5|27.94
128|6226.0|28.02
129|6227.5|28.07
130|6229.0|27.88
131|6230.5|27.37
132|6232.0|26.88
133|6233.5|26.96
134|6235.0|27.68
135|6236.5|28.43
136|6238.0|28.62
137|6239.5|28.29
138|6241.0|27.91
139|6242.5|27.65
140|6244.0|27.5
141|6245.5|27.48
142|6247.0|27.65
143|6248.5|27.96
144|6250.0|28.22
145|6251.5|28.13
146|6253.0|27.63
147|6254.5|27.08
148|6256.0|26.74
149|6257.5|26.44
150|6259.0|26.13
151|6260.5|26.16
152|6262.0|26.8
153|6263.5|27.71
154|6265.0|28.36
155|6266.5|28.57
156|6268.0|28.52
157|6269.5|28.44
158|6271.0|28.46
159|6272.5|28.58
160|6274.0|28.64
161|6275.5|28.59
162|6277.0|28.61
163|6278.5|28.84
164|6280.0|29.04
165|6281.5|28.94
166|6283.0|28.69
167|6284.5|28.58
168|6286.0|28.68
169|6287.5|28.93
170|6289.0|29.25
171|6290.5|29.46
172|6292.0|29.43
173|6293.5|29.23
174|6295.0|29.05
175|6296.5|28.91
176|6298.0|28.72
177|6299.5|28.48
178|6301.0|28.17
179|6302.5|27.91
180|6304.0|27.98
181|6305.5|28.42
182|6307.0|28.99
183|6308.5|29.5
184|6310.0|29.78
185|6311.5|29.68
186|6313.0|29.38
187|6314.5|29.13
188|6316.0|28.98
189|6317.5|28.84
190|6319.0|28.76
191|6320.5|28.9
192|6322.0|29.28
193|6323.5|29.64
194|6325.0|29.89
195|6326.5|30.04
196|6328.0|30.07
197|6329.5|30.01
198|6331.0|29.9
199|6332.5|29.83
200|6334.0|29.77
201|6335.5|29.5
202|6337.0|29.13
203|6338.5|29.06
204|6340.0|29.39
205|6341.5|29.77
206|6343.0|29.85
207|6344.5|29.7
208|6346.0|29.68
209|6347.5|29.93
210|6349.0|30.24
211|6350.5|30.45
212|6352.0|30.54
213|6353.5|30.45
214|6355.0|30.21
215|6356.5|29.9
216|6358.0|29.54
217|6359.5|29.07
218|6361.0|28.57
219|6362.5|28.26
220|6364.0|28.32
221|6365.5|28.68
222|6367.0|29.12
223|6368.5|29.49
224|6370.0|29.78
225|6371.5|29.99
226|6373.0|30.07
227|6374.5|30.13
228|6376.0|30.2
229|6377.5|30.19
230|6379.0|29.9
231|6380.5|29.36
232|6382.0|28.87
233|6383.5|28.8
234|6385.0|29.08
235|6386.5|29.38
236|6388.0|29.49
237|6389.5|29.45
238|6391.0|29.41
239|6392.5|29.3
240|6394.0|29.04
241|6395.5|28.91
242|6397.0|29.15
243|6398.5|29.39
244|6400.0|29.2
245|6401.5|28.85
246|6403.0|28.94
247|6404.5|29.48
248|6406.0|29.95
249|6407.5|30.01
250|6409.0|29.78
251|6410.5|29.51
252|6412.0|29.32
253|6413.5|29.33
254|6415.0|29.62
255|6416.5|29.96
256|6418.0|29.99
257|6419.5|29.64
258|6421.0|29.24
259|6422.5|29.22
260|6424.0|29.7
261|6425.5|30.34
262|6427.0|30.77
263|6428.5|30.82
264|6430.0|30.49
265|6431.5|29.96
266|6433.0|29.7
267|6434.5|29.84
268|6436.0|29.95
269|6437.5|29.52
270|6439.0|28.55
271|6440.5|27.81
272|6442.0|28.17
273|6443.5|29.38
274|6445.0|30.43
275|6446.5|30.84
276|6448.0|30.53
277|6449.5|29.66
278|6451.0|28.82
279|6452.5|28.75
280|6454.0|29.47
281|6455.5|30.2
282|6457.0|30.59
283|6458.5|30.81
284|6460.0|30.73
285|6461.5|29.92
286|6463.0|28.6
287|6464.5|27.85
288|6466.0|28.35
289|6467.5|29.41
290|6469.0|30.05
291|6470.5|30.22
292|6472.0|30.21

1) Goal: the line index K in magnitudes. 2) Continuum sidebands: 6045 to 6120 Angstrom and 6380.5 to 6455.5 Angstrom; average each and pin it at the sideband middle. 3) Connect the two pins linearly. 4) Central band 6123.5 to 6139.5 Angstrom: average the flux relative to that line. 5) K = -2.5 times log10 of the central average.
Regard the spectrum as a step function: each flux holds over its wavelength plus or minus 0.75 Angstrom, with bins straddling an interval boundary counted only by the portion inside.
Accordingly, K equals 0.04 mag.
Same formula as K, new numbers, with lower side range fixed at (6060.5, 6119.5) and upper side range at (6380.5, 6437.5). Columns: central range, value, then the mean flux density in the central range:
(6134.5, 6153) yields 0.015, 29.6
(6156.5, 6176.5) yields 0.142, 26.3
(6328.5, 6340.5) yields 0.003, 29.6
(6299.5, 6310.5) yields 0.040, 28.6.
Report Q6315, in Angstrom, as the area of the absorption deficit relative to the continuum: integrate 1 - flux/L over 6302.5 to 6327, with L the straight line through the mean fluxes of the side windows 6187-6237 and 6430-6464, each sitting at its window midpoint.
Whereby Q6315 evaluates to -0.1 Angstrom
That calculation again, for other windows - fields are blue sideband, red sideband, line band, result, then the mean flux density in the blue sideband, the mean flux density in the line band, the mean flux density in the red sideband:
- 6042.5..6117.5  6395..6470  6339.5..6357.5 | -0.2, 30.3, 30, 29.6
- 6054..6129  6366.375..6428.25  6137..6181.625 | 2.4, 29.8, 28.2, 29.6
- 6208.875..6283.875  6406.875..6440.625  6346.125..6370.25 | -0.4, 28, 29.5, 29.7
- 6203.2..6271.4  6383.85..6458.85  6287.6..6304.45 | -0.2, 28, 28.8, 29.6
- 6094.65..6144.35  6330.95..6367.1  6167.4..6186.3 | 0.6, 29.2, 28.3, 29.6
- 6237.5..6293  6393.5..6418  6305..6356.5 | -1.6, 28.1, 29.6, 29.4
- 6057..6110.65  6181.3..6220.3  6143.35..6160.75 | -0.3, 30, 30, 29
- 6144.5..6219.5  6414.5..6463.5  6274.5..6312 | 0.3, 28.6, 28.9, 29.8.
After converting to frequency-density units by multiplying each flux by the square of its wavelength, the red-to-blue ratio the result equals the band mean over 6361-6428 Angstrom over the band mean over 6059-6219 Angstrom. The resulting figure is 1.1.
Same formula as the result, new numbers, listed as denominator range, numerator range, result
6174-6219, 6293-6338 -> 1.04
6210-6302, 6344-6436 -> 1.10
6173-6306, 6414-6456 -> 1.11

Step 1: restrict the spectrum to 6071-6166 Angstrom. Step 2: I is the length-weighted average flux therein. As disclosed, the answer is 29.3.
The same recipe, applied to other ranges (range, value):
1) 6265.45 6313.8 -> 28.8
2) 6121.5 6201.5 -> 28.5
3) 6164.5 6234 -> 28.3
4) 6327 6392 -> 29.6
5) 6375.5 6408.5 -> 29.4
